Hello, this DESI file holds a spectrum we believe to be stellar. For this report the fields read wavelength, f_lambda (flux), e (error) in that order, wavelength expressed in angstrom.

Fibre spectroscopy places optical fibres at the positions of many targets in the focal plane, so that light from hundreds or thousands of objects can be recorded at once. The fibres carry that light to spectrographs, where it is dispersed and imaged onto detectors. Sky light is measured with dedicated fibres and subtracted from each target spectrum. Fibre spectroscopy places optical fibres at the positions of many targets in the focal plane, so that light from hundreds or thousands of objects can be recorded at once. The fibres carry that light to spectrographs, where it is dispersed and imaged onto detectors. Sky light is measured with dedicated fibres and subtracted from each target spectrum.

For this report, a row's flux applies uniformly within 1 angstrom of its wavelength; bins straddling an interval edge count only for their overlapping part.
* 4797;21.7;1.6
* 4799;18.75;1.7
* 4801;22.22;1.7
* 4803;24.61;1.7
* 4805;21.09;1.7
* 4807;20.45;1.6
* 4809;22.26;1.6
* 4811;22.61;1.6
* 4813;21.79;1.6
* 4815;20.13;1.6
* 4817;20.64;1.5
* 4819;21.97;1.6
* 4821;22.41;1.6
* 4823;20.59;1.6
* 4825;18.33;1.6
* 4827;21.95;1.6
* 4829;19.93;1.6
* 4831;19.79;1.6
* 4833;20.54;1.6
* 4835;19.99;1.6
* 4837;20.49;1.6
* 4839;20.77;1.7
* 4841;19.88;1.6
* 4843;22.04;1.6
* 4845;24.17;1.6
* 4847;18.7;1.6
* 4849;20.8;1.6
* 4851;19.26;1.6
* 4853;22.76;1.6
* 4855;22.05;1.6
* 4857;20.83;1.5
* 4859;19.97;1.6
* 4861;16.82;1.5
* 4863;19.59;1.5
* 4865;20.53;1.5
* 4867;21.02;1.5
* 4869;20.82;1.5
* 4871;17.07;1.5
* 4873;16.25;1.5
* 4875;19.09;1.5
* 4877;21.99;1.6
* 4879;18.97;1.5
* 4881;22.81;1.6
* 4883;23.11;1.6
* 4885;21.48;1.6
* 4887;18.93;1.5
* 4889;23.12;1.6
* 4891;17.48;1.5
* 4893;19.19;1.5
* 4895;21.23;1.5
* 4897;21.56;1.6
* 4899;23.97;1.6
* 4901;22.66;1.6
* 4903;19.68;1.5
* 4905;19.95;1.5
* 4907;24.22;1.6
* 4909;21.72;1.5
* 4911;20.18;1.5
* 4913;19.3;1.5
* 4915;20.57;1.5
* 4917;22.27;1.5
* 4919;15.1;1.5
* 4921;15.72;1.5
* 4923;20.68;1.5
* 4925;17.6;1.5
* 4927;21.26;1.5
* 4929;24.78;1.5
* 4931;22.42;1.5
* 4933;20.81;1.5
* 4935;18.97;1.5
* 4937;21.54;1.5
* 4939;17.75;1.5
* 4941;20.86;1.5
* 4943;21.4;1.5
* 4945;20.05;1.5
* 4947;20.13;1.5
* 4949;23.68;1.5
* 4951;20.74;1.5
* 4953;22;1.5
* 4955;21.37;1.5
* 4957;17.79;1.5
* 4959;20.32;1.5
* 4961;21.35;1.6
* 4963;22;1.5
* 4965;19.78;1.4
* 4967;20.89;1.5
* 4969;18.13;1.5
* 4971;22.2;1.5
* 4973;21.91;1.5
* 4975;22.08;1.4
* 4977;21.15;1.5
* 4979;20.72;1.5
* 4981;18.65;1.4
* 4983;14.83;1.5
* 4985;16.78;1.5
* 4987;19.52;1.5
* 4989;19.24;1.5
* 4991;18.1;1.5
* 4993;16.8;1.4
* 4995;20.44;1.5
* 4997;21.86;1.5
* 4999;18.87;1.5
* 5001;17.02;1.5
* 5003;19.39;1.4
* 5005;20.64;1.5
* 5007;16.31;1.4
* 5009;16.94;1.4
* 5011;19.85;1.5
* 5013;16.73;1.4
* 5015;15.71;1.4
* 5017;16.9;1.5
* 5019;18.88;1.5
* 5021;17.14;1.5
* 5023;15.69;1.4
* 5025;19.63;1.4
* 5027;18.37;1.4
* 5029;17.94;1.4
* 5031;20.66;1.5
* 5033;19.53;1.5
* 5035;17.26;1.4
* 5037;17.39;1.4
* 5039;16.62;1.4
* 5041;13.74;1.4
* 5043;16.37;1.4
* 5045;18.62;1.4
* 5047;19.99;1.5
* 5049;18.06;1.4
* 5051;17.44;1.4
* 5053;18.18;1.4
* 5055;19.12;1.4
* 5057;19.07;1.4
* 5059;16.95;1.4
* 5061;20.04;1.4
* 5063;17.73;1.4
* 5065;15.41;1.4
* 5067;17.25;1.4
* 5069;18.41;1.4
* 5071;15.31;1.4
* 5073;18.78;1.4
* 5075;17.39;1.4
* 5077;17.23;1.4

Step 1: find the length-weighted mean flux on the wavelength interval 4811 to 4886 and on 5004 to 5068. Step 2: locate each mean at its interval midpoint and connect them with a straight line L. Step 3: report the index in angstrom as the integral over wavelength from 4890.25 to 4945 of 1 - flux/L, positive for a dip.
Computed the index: -2.6 angstrom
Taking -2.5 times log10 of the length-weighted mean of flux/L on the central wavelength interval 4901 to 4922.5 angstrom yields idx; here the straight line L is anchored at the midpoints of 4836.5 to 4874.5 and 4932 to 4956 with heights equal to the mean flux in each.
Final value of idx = 0.03 mag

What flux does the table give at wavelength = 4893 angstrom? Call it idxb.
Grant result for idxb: 19.19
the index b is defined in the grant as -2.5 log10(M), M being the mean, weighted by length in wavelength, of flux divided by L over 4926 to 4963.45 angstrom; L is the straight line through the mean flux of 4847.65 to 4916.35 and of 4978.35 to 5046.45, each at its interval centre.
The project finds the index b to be -0.09 mag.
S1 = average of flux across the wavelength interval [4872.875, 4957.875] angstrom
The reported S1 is 20.6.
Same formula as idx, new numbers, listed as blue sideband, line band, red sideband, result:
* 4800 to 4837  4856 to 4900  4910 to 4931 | 0.01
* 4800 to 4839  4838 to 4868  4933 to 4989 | 0.02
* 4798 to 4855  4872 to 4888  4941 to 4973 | 0.03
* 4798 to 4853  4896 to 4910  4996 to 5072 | -0.11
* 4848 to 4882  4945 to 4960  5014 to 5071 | -0.10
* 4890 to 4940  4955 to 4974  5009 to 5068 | -0.06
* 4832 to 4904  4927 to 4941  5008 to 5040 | -0.09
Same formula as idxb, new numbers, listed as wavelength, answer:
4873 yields 16.25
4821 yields 22.41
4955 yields 21.37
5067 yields 17.25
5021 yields 17.14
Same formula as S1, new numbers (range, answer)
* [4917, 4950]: 20.2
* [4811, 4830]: 21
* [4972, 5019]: 18.7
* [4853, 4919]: 20.5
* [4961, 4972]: 20.7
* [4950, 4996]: 19.9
